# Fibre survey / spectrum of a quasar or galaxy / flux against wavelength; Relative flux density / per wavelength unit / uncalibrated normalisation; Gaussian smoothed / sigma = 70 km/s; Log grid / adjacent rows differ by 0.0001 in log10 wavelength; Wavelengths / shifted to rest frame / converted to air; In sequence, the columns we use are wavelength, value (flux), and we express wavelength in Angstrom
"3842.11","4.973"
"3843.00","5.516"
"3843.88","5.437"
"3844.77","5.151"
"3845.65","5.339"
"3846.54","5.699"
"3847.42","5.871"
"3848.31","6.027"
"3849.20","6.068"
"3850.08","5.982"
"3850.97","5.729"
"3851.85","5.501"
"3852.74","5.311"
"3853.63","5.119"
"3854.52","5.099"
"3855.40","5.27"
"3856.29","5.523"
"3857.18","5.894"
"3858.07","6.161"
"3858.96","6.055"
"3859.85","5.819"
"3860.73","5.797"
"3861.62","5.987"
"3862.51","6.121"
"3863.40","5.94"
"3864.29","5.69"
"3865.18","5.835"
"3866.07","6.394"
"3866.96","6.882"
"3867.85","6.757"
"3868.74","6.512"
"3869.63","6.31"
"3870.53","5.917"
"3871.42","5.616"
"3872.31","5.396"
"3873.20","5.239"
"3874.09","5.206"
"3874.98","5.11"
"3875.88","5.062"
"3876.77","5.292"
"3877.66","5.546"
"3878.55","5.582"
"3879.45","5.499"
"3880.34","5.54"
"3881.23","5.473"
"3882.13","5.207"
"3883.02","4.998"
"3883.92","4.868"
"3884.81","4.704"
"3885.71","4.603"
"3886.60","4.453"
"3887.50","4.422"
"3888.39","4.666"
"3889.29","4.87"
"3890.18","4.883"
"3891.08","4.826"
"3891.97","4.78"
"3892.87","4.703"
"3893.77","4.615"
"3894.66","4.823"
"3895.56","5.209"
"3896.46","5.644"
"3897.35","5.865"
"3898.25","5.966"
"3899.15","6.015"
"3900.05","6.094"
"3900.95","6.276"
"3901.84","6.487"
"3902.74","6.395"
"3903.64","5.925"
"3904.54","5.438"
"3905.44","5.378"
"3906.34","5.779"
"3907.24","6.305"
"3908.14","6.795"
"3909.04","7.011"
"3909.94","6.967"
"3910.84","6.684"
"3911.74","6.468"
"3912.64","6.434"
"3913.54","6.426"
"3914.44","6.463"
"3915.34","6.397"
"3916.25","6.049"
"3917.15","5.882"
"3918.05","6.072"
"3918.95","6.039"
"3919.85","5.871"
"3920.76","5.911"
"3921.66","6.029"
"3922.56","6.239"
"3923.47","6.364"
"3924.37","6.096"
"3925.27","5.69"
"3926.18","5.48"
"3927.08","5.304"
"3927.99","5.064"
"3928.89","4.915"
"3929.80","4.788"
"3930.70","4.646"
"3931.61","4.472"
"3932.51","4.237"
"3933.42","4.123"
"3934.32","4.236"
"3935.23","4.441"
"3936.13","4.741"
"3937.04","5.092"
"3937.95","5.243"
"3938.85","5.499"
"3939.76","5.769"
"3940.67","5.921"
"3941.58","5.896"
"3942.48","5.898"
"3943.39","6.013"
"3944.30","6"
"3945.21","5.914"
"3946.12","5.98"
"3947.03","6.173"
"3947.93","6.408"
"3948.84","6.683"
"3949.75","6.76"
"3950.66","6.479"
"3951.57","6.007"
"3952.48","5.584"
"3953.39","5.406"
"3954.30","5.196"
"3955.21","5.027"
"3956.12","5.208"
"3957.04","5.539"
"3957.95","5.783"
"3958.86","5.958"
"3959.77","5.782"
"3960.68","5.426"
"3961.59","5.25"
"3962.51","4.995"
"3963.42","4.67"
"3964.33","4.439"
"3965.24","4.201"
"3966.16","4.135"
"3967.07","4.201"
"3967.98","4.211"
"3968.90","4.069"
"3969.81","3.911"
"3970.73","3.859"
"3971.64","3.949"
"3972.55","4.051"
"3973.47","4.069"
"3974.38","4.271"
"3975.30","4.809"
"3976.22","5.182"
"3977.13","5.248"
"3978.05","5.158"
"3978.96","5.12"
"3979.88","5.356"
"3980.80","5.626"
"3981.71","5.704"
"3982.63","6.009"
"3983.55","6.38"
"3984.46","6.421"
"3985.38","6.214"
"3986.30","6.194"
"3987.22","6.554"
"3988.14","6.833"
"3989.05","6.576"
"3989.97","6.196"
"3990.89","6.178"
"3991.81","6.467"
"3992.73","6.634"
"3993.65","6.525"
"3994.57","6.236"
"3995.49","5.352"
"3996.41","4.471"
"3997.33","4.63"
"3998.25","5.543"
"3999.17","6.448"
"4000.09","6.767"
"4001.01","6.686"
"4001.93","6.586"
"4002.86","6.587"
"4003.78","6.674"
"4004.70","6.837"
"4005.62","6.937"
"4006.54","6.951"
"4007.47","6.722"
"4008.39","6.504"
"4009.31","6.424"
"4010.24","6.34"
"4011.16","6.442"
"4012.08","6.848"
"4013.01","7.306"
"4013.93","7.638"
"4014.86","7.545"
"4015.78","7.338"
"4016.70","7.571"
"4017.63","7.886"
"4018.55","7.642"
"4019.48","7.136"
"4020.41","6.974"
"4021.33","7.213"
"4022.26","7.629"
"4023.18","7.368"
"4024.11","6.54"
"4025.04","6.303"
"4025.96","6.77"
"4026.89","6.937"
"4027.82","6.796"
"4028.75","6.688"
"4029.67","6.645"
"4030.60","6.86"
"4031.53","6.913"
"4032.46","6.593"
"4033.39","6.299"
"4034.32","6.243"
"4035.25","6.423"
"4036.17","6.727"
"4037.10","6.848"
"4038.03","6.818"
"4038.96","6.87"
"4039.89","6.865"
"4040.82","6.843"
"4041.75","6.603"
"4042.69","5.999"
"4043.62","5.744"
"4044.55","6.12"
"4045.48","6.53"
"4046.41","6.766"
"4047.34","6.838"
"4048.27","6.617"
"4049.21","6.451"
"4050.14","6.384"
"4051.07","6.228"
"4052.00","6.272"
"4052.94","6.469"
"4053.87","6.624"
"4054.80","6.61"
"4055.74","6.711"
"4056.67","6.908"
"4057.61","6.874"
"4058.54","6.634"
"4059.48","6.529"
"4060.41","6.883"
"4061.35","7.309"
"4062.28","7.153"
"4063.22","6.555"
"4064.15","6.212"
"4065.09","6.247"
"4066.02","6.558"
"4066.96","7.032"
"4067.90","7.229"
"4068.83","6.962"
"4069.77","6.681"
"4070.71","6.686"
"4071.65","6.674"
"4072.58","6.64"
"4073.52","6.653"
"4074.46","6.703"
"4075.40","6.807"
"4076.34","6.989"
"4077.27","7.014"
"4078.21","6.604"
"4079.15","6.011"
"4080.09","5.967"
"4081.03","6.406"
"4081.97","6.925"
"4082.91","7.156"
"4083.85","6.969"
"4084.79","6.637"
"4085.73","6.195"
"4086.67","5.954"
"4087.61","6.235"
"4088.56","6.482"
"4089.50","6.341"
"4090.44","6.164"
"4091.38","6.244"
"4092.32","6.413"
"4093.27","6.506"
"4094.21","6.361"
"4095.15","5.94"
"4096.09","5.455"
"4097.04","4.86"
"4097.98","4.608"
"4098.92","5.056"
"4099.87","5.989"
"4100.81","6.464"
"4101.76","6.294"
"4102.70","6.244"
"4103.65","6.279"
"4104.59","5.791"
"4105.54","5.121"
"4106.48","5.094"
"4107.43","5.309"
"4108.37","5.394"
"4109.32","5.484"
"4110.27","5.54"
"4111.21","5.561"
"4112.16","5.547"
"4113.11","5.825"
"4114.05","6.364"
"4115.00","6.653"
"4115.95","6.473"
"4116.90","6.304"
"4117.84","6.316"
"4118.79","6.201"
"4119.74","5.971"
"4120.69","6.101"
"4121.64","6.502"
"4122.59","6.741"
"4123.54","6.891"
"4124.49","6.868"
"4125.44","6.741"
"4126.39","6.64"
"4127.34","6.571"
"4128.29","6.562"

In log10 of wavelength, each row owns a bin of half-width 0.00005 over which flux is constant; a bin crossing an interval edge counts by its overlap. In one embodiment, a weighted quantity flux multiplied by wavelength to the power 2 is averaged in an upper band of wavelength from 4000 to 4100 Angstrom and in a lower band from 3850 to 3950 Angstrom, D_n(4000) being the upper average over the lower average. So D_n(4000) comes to 1.3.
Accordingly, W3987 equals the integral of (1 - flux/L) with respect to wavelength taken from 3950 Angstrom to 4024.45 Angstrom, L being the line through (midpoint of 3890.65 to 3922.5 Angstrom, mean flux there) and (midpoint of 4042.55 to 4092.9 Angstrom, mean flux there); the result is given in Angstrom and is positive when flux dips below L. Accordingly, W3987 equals 4.2 Angstrom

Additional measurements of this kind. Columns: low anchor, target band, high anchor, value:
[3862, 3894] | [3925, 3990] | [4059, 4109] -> 4.9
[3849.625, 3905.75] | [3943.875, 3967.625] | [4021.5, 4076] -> 2.1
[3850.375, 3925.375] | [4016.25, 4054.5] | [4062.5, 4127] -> -3.9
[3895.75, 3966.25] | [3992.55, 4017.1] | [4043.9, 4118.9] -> -2.1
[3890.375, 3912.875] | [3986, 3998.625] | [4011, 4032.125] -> 1.4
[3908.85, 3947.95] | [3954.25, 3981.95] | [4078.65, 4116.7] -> 4.5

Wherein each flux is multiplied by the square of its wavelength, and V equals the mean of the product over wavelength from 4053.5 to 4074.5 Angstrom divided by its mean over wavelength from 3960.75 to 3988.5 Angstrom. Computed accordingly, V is 1.4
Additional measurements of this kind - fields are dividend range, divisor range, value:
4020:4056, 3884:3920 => 1.25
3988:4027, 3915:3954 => 1.23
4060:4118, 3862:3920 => 1.21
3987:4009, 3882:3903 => 1.28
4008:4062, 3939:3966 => 1.25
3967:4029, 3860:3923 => 1.13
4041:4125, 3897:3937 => 1.19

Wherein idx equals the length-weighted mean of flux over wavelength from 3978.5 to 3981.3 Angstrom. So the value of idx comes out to 5.38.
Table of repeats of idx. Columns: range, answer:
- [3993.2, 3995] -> 6.38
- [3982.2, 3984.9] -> 6.28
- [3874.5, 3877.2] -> 5.15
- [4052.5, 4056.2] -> 6.61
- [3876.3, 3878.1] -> 5.43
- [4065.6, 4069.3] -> 6.95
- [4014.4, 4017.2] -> 7.5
